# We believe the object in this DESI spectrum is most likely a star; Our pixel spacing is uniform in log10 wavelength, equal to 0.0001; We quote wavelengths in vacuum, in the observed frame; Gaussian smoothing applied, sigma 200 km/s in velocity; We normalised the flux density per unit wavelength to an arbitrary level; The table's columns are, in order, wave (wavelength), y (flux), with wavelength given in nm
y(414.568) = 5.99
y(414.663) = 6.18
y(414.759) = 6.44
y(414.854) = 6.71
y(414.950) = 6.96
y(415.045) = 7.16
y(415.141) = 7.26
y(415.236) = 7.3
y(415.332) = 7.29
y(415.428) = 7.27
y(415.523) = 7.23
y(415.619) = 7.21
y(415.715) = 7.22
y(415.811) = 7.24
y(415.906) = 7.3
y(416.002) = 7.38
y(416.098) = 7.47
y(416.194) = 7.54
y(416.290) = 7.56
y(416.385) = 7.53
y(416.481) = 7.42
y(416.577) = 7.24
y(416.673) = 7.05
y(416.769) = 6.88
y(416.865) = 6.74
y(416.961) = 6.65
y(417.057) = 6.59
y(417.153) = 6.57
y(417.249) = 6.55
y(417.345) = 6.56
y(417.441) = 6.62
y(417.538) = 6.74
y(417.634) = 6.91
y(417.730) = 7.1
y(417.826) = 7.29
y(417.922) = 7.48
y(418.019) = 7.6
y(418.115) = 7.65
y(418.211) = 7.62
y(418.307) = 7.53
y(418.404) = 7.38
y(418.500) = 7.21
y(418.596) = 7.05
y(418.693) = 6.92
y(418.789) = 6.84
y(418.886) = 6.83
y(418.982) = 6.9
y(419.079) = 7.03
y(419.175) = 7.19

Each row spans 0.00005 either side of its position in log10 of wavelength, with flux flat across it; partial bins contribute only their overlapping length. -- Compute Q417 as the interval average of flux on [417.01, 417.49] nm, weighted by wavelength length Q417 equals 6.57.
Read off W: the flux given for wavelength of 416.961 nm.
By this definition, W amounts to 6.65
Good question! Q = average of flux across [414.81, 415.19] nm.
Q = 7.03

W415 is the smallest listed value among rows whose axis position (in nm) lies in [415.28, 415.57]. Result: 7.23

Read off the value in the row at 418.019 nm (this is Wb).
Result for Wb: 7.6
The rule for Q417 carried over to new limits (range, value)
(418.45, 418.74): 7.07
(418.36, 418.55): 7.32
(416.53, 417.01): 6.91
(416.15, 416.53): 7.52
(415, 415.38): 7.25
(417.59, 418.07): 7.28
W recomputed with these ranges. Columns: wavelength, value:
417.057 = 6.59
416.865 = 6.74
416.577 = 7.24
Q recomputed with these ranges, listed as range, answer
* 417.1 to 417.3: 6.57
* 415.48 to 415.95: 7.24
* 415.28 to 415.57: 7.26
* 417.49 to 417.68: 6.83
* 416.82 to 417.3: 6.62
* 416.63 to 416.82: 6.96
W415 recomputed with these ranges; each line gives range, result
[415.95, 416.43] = 7.38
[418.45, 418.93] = 6.83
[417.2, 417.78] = 6.55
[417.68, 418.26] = 7.1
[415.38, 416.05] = 7.21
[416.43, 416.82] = 6.88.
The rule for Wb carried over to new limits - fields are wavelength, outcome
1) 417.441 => 6.62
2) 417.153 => 6.57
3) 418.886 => 6.83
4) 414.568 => 5.99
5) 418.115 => 7.65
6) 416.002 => 7.38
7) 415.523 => 7.23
